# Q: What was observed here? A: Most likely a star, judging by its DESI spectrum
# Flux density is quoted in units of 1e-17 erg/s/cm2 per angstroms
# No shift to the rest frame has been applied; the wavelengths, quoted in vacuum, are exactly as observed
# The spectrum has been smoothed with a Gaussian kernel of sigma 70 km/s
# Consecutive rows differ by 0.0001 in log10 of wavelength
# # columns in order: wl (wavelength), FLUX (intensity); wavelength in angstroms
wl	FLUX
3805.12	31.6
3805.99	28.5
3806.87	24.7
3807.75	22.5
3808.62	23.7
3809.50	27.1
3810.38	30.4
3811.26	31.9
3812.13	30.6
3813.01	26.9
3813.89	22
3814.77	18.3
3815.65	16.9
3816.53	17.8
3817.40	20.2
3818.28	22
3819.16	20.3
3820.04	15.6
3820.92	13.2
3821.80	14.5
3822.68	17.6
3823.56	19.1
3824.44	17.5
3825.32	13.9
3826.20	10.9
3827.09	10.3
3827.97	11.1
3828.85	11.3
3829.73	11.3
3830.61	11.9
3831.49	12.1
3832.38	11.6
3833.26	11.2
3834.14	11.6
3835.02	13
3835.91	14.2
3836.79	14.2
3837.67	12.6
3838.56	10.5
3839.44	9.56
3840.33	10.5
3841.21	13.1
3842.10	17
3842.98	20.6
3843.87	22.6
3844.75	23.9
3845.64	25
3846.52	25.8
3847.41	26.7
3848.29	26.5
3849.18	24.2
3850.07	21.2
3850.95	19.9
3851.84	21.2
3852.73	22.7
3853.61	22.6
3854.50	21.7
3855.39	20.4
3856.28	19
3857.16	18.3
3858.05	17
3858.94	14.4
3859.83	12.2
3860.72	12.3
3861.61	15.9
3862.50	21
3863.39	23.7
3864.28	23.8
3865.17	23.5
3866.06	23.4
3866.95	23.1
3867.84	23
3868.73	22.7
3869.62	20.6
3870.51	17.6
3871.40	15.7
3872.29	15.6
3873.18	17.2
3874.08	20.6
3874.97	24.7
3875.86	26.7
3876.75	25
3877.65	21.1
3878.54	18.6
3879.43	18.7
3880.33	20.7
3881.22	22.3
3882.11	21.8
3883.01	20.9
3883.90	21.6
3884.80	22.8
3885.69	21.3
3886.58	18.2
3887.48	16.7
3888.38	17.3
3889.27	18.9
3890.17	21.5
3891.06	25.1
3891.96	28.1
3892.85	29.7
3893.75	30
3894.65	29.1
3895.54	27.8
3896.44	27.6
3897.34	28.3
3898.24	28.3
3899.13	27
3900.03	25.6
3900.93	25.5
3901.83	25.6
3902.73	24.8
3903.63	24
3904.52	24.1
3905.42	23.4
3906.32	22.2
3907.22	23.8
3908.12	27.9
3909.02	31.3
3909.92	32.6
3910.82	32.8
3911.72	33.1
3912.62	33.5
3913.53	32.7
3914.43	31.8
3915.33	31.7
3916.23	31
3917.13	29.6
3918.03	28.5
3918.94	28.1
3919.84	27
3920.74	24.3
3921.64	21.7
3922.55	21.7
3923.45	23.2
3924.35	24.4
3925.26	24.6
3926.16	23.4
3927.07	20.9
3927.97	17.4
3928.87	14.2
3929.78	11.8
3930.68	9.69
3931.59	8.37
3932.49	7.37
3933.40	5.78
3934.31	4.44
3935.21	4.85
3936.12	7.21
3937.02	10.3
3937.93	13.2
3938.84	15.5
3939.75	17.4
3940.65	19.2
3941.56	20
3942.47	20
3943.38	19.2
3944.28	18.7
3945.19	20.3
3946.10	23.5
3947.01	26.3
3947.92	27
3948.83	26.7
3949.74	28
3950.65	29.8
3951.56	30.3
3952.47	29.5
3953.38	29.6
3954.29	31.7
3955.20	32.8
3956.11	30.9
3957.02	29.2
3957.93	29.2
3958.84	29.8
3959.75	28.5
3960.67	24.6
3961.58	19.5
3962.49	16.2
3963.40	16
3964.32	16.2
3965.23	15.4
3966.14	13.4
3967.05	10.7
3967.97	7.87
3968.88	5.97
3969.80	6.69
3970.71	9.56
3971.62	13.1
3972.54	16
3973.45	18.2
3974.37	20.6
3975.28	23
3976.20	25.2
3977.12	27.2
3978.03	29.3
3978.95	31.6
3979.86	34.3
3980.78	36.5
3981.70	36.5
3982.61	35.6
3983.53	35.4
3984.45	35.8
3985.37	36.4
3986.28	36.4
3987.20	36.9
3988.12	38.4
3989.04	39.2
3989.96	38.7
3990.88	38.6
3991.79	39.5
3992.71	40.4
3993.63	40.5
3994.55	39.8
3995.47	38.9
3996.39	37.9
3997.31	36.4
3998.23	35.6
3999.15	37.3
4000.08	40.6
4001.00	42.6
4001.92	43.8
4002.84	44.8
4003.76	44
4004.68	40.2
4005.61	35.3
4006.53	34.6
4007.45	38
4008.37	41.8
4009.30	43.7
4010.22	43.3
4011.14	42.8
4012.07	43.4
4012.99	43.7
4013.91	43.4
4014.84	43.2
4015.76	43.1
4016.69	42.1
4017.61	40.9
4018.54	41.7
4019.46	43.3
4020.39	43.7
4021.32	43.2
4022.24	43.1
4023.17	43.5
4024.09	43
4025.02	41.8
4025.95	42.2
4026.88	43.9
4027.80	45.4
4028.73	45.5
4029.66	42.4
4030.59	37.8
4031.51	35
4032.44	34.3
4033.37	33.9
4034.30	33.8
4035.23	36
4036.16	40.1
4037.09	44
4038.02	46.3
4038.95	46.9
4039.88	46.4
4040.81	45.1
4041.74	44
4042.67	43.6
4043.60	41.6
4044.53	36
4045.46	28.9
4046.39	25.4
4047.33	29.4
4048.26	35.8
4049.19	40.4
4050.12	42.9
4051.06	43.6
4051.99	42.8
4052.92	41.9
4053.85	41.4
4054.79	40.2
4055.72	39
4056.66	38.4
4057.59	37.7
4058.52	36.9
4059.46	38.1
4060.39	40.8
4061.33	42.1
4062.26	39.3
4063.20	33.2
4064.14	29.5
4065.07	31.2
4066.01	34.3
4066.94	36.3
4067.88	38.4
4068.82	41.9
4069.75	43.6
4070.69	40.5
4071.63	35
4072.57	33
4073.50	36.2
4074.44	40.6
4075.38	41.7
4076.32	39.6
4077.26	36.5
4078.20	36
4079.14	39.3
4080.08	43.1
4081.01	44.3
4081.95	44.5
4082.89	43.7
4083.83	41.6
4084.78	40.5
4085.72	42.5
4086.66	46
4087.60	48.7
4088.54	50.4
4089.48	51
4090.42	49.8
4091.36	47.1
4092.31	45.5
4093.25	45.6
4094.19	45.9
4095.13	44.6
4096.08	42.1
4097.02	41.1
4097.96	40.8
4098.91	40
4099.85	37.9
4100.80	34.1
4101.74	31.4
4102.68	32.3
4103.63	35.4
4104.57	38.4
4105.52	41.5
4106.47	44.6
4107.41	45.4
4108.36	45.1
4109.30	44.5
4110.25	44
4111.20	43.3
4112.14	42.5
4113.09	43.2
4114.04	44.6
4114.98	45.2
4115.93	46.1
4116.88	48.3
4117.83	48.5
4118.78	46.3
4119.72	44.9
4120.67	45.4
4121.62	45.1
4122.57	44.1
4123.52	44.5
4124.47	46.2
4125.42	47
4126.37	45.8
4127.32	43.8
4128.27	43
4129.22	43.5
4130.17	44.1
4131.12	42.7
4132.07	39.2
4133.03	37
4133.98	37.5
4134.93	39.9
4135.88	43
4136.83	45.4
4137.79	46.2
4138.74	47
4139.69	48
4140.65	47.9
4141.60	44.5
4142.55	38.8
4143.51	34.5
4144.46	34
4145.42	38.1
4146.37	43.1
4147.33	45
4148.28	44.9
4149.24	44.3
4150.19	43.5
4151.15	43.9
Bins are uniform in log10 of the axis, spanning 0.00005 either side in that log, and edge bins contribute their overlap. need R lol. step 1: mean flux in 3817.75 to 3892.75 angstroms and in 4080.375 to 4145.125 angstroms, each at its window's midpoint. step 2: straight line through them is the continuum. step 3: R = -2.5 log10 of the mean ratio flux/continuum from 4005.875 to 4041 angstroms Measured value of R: -0.200 mag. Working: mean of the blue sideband 18.6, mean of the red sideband 43.2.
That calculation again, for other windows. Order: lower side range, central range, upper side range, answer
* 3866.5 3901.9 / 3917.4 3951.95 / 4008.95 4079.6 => 0.42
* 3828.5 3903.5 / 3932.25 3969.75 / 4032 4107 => 0.40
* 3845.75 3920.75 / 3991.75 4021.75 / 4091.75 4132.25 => -0.20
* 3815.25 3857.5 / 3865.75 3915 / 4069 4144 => -0.09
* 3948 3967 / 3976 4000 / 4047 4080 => -0.25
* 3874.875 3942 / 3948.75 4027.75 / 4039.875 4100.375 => -0.05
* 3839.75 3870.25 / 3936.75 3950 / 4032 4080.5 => 0.37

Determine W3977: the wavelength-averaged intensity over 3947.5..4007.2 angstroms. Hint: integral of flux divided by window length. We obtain 29.8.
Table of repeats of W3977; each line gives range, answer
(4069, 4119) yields 42.3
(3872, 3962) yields 23.2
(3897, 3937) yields 22.8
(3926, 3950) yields 16.1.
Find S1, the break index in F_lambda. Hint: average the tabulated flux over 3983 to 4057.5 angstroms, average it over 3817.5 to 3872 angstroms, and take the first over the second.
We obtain 2.3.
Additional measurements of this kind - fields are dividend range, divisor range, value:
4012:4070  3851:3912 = 1.76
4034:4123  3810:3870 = 2.22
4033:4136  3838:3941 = 1.92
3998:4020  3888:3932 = 1.64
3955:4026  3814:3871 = 1.88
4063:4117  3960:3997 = 1.52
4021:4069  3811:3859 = 2.21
